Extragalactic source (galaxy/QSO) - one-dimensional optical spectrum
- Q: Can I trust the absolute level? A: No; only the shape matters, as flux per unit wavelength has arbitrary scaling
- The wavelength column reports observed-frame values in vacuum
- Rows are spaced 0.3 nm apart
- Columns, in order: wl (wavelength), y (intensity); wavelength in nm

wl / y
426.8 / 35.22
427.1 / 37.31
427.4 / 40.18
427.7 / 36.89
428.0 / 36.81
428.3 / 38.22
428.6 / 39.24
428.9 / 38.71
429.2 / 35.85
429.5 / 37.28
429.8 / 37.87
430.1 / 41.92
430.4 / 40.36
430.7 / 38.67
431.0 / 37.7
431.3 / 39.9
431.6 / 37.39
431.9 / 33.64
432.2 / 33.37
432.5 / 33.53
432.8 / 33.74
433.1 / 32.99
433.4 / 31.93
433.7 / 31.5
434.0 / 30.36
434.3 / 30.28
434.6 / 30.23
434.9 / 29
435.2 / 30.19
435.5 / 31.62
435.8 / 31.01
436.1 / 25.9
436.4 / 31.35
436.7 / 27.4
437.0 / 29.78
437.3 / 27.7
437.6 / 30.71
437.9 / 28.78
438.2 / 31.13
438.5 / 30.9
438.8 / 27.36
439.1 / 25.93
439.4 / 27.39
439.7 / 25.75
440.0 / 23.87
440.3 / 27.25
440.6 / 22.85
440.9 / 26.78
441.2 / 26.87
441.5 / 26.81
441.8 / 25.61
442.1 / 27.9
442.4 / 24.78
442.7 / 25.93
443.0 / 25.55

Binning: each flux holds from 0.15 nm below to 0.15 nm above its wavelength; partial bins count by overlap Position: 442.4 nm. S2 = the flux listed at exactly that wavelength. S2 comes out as 24.78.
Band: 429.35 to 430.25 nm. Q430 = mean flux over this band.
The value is 39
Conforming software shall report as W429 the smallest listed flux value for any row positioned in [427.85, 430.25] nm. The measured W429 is 35.85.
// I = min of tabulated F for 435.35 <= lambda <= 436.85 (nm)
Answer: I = 25.9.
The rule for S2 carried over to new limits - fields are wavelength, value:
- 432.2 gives 33.37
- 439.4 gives 27.39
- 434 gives 30.36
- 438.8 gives 27.36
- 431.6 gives 37.39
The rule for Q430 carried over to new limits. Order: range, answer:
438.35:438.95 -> 29.1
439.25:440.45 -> 26.1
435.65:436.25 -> 28.5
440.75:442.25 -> 26.8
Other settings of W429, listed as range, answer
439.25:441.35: 22.85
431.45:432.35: 33.37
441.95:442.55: 24.78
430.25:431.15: 37.7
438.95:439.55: 25.93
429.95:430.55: 40.36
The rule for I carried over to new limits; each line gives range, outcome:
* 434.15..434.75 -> 30.23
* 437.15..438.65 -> 27.7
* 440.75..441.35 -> 26.78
